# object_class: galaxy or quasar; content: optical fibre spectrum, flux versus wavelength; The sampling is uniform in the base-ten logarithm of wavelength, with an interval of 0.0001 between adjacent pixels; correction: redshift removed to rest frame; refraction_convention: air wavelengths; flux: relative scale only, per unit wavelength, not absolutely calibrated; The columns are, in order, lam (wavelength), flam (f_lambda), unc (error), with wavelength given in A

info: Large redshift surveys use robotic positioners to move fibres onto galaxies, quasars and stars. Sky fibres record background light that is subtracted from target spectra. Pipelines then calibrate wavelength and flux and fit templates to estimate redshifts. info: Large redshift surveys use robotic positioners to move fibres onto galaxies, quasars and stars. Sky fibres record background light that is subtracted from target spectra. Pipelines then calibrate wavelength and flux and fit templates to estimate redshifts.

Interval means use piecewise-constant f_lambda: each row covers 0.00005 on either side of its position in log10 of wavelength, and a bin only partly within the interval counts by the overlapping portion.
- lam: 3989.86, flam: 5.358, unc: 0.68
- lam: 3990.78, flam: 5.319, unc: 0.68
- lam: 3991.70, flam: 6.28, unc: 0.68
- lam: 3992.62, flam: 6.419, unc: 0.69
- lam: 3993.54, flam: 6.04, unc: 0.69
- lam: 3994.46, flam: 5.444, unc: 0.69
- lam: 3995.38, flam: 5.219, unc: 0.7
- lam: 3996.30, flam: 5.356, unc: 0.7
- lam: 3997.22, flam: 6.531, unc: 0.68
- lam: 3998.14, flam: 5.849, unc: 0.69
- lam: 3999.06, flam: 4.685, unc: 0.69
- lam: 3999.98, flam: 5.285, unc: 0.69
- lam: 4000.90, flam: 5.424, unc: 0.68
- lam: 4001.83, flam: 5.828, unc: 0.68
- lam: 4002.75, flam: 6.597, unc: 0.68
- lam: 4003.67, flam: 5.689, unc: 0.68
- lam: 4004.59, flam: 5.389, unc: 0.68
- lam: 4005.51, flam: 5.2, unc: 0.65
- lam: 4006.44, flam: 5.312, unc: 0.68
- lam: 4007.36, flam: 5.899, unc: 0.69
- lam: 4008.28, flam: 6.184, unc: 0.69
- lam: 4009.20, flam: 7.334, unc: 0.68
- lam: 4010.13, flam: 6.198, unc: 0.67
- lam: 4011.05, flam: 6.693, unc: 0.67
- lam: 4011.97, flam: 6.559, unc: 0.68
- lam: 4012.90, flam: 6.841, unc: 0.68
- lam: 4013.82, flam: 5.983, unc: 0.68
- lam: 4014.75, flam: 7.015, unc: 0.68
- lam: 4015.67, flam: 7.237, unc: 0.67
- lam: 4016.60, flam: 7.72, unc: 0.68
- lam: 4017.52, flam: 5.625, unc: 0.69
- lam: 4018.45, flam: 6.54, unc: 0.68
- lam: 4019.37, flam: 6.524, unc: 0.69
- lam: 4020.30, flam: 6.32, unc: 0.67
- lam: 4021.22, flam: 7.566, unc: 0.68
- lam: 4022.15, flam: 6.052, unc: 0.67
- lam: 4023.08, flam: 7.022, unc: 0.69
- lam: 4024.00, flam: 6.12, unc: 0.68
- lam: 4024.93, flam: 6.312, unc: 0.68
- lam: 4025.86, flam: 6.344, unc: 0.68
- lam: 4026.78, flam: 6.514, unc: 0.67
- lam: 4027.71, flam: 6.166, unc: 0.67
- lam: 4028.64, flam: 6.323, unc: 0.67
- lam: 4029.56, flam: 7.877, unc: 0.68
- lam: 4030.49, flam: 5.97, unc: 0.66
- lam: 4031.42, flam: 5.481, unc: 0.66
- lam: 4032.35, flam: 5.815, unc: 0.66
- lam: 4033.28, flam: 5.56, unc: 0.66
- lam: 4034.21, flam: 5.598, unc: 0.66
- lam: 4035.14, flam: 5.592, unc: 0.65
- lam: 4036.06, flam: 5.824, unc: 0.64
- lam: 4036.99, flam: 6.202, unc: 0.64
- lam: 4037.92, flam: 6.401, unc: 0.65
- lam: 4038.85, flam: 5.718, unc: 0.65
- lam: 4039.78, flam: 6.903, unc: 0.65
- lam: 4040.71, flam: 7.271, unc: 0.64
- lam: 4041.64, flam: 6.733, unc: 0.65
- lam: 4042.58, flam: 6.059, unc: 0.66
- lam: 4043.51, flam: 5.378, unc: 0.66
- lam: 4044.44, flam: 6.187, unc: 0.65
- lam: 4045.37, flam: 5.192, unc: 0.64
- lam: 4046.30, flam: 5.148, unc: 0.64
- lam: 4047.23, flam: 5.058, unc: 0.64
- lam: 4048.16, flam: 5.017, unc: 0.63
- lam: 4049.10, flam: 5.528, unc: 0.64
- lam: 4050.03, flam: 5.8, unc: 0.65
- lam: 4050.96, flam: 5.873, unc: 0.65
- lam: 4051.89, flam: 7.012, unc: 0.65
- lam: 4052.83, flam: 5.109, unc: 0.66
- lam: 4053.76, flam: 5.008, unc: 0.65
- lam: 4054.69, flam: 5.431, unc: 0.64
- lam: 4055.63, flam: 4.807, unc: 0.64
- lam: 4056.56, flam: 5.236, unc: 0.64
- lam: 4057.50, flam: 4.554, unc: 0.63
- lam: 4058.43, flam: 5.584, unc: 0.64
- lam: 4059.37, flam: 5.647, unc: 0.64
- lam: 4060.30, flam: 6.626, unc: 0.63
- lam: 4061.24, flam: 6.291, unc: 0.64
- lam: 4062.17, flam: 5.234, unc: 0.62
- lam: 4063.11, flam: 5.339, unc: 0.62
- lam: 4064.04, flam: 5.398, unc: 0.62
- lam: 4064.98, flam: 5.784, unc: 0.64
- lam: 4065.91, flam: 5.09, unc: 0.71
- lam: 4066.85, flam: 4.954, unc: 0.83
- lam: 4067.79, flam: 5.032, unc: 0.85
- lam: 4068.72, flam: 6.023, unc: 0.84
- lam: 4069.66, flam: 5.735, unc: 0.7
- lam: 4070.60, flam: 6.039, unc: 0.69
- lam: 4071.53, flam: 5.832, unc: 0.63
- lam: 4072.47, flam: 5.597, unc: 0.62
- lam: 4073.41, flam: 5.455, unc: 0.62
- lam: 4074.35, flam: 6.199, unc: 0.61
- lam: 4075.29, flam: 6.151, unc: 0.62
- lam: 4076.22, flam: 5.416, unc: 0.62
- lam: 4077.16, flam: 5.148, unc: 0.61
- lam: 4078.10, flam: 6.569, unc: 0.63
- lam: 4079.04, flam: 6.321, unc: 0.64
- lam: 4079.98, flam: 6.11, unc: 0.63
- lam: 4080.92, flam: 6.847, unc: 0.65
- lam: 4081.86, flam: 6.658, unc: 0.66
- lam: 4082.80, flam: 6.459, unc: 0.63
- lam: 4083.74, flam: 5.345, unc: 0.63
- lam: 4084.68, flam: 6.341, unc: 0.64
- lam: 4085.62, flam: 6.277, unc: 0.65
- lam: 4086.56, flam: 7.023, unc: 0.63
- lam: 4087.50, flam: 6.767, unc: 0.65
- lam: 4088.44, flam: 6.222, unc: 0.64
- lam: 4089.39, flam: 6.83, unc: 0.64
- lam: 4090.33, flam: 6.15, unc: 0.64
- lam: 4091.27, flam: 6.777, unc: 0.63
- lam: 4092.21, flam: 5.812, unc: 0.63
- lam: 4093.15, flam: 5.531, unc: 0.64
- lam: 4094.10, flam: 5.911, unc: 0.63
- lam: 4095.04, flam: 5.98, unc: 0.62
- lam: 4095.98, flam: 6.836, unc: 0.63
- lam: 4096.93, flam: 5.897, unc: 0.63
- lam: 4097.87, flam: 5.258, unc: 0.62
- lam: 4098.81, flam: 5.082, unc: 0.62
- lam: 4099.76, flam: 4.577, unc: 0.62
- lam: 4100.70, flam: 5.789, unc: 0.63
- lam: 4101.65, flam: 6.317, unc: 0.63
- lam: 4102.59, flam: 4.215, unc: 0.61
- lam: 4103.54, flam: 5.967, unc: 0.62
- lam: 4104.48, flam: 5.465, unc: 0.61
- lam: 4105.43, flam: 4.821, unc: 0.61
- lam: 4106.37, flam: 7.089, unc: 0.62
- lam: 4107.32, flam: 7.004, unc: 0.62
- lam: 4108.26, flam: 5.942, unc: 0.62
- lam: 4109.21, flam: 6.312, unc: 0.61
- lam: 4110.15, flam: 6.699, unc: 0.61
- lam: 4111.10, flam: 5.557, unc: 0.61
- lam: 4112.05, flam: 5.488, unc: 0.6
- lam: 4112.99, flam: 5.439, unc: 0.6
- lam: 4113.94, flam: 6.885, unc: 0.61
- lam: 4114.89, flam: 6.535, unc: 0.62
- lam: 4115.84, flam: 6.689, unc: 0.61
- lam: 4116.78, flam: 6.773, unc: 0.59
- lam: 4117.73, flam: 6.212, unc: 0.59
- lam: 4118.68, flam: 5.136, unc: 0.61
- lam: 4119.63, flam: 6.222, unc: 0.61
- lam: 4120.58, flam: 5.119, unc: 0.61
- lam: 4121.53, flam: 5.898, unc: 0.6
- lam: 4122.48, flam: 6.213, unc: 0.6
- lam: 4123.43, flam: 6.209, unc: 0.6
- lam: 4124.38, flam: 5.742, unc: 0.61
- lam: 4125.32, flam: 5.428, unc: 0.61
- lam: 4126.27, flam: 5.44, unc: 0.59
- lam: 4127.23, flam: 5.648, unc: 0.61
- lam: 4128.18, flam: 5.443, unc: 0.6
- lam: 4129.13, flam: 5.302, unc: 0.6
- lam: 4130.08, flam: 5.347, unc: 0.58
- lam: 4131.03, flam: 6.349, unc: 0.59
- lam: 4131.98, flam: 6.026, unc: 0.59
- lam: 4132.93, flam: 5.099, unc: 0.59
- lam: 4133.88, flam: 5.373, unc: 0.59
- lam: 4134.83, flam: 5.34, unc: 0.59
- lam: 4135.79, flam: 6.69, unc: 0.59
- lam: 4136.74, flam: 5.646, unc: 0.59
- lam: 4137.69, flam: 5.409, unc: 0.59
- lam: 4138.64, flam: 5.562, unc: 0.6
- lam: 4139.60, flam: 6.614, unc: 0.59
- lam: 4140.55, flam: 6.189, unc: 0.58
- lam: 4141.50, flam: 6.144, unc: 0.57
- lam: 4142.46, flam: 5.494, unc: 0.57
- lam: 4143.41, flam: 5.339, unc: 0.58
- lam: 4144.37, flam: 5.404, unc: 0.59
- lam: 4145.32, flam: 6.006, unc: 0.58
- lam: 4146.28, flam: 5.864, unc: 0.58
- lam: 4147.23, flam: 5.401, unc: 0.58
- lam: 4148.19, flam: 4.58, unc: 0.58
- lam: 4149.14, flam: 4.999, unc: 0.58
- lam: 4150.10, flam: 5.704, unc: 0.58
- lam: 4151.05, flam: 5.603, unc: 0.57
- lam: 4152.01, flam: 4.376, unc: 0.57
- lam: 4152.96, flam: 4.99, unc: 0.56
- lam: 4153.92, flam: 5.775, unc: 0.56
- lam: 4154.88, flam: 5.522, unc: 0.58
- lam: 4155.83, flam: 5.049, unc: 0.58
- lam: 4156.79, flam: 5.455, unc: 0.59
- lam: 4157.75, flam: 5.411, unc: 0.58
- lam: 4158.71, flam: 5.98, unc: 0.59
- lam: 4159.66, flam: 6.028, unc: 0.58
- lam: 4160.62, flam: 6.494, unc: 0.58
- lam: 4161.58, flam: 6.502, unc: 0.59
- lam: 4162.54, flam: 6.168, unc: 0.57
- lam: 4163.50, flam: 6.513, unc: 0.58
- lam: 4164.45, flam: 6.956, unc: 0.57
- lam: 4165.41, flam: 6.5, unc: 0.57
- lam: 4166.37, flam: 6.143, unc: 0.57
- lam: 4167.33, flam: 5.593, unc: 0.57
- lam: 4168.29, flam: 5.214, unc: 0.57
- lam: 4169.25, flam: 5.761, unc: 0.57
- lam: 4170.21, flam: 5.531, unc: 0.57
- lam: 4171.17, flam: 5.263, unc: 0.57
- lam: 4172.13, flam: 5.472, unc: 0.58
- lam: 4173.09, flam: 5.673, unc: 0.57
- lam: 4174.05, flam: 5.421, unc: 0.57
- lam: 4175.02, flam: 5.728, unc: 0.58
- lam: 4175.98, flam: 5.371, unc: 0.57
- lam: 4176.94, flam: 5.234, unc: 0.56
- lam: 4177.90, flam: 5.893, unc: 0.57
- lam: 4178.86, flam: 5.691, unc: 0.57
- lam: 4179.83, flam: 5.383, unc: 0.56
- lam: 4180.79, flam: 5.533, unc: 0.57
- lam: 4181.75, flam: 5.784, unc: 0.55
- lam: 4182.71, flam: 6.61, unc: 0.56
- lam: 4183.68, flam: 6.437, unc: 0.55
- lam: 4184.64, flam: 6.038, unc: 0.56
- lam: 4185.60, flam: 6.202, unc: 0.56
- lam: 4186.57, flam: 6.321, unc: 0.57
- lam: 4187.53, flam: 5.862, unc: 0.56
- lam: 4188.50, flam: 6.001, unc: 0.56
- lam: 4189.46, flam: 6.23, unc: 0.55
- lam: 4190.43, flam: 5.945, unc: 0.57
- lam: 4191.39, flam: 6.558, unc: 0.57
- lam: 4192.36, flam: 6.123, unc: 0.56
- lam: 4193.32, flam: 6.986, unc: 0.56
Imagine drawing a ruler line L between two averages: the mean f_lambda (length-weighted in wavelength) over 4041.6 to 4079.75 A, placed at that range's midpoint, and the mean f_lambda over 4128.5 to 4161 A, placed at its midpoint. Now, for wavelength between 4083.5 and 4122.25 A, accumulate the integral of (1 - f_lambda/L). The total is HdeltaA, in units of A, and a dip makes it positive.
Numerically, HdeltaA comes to -2.8 A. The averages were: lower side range 5.61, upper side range 5.6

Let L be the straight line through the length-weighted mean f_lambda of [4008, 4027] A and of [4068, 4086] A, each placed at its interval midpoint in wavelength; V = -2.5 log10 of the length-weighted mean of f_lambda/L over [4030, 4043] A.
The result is 0.06 mag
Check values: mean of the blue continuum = 6.61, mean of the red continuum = 6.01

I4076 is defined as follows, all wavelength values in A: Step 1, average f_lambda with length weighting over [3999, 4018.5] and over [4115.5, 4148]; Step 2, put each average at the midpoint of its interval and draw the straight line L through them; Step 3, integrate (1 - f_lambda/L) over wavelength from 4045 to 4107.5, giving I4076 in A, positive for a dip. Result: 1.8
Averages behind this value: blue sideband 6.17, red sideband 5.77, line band 5.78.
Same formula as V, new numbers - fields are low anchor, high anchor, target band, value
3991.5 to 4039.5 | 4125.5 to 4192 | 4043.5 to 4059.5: 0.12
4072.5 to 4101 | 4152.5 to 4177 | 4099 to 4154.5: 0.03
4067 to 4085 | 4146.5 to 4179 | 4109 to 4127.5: -0.03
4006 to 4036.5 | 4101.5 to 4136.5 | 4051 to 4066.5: 0.12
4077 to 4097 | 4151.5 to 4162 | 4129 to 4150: 0.02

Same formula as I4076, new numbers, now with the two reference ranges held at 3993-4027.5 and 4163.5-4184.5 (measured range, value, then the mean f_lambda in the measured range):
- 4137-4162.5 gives 1.0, 5.62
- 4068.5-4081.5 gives 0.1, 5.96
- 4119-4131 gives 0.5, 5.68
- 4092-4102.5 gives 0.5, 5.67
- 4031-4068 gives 2.5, 5.67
